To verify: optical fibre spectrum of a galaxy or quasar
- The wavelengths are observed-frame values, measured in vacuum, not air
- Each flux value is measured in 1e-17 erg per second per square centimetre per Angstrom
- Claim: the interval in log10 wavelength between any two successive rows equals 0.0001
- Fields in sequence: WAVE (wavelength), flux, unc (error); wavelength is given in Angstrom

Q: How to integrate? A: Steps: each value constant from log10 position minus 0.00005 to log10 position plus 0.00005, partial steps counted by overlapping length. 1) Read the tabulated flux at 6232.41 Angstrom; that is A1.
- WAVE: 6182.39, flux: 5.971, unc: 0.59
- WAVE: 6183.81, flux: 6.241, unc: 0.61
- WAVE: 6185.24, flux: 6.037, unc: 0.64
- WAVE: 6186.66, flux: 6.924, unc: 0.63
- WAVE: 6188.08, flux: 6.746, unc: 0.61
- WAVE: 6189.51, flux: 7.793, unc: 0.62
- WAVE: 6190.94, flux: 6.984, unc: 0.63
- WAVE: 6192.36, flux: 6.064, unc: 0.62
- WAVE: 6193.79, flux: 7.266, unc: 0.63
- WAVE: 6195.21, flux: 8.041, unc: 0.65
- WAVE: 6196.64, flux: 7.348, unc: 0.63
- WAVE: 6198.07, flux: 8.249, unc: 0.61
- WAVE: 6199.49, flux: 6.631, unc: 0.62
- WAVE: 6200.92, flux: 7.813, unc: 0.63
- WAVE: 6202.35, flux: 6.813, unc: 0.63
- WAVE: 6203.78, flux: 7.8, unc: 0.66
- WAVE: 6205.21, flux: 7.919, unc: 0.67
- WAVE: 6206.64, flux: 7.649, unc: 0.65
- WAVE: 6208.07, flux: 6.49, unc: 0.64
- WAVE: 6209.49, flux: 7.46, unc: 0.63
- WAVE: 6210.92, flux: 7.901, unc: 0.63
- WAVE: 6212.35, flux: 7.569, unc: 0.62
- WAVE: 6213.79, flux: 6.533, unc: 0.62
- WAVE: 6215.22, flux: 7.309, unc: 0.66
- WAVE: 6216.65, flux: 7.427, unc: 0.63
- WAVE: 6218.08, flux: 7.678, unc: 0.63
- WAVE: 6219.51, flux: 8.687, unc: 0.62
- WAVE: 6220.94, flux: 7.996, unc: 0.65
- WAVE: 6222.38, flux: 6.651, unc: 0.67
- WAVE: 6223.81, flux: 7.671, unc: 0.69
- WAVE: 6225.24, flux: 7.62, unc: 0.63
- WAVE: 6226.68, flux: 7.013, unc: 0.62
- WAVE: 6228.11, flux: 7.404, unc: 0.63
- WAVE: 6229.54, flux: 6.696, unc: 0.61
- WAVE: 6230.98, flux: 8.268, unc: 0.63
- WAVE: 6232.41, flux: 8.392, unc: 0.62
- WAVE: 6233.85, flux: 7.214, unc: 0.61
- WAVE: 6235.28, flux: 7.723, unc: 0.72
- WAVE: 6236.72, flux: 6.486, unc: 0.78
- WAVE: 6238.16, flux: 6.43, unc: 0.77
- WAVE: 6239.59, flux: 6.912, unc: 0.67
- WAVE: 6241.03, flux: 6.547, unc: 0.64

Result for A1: 8.392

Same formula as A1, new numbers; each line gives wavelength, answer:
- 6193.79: 7.266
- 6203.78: 7.8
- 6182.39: 5.971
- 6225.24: 7.62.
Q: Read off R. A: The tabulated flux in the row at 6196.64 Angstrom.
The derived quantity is 7.348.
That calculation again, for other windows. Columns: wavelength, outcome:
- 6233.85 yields 7.214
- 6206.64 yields 7.649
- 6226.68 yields 7.013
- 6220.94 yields 7.996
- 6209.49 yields 7.46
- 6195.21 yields 8.041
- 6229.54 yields 6.696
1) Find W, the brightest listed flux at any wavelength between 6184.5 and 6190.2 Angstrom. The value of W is 7.793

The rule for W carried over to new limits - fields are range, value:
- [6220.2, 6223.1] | 7.996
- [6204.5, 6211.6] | 7.919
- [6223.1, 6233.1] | 8.392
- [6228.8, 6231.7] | 8.268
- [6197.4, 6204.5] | 8.249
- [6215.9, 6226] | 8.687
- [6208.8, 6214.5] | 7.901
